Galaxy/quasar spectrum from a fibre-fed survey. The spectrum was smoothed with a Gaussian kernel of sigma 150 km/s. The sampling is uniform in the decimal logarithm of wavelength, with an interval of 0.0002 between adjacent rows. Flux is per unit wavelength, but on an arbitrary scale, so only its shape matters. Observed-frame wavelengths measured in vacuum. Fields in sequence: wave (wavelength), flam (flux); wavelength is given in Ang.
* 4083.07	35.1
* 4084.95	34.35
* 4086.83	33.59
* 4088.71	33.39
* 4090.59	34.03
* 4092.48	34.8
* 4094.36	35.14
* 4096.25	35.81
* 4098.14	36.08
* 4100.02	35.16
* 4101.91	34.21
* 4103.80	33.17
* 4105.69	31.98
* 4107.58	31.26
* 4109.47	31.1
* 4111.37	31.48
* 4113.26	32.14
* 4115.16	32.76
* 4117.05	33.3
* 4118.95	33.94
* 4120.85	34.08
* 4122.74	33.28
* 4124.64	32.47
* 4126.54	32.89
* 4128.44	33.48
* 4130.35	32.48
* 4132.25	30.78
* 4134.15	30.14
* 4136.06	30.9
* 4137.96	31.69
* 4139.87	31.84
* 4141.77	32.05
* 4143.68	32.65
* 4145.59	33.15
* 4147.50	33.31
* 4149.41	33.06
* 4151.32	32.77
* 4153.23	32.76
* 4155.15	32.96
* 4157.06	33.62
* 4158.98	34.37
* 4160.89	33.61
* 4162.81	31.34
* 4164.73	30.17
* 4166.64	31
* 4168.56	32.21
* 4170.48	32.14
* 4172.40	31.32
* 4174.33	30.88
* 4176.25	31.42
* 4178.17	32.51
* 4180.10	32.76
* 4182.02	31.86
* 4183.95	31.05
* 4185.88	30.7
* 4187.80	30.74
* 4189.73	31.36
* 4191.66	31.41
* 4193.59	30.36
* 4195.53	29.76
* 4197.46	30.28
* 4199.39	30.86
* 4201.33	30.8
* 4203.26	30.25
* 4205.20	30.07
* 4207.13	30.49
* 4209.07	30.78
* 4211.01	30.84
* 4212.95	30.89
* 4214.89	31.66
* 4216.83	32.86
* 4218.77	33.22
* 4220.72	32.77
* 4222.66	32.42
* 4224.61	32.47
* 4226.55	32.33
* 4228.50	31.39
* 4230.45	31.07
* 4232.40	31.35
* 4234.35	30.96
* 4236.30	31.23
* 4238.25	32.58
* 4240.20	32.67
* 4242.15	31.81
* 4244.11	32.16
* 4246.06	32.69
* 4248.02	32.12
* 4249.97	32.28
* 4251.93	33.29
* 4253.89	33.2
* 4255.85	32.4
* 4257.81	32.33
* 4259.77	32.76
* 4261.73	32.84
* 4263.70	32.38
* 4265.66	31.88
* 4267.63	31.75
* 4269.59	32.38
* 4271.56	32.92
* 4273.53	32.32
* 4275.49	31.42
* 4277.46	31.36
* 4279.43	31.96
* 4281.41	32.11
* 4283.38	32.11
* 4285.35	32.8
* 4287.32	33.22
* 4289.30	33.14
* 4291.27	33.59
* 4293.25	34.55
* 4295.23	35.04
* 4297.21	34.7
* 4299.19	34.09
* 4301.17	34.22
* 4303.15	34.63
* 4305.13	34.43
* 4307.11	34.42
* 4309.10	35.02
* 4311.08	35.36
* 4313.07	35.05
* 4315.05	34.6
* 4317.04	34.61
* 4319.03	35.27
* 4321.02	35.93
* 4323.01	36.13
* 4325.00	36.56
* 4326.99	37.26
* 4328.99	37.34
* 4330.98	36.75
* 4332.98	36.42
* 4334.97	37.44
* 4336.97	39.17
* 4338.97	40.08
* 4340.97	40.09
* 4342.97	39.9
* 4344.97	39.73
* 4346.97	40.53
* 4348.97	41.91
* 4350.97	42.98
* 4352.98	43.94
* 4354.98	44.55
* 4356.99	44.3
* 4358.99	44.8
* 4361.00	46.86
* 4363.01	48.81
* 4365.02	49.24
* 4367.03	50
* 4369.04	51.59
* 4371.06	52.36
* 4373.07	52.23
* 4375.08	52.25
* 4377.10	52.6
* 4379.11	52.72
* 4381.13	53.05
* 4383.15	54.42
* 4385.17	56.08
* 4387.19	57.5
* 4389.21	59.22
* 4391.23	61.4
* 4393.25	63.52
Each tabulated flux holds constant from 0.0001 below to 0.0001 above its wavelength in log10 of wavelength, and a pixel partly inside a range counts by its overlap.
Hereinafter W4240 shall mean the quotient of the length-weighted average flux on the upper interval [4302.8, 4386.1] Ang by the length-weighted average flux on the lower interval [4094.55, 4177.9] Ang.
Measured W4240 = 1.30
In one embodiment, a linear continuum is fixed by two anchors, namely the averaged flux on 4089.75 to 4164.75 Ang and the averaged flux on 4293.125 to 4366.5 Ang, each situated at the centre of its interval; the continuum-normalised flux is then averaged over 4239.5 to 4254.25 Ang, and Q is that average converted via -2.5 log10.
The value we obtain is 0.12 mag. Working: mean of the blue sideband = 32.9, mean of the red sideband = 38.7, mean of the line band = 32.5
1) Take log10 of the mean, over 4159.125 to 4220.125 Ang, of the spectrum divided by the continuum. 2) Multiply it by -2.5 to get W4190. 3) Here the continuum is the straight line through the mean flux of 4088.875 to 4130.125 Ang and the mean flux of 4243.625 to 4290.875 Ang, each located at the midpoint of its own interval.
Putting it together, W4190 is 0.054 mag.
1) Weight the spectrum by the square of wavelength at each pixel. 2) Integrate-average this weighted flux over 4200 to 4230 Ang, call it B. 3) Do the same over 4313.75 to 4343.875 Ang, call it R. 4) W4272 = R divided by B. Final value 1.24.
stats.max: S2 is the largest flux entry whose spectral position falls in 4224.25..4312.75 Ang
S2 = 35.36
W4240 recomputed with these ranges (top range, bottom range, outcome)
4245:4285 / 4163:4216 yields 1.04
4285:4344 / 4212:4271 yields 1.11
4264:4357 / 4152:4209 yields 1.14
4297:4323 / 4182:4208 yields 1.14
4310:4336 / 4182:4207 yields 1.18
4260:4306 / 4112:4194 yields 1.03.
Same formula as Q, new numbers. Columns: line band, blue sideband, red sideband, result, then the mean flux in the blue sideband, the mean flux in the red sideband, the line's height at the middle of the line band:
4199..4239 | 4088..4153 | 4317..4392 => 0.21 mag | 33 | 45.3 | 38.1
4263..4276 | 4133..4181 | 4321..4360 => 0.15 mag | 32.2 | 39.9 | 36.9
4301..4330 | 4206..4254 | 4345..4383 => 0.19 mag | 32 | 48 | 42.2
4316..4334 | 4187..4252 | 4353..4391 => 0.24 mag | 31.5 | 51.3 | 45.2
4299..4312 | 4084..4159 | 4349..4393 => 0.32 mag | 33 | 51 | 46.3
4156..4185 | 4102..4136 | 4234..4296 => 0.01 mag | 32.4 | 32.5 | 32.4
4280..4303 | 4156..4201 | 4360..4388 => 0.28 mag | 31.5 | 52.1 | 43.4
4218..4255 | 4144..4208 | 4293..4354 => 0.06 mag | 31.7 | 37.1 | 33.9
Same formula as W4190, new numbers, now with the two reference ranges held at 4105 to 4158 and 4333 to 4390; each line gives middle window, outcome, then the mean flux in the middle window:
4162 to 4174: 0.11 mag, 31.3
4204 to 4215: 0.22 mag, 30.7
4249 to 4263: 0.23 mag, 32.7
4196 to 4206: 0.21 mag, 30.4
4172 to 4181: 0.12 mag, 31.8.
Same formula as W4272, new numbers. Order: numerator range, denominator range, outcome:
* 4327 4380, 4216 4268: 1.45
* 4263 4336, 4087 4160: 1.13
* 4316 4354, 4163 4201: 1.33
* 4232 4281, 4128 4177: 1.05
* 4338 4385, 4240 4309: 1.49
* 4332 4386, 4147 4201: 1.59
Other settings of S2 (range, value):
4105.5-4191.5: 34.37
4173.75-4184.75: 32.76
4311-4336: 37.44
